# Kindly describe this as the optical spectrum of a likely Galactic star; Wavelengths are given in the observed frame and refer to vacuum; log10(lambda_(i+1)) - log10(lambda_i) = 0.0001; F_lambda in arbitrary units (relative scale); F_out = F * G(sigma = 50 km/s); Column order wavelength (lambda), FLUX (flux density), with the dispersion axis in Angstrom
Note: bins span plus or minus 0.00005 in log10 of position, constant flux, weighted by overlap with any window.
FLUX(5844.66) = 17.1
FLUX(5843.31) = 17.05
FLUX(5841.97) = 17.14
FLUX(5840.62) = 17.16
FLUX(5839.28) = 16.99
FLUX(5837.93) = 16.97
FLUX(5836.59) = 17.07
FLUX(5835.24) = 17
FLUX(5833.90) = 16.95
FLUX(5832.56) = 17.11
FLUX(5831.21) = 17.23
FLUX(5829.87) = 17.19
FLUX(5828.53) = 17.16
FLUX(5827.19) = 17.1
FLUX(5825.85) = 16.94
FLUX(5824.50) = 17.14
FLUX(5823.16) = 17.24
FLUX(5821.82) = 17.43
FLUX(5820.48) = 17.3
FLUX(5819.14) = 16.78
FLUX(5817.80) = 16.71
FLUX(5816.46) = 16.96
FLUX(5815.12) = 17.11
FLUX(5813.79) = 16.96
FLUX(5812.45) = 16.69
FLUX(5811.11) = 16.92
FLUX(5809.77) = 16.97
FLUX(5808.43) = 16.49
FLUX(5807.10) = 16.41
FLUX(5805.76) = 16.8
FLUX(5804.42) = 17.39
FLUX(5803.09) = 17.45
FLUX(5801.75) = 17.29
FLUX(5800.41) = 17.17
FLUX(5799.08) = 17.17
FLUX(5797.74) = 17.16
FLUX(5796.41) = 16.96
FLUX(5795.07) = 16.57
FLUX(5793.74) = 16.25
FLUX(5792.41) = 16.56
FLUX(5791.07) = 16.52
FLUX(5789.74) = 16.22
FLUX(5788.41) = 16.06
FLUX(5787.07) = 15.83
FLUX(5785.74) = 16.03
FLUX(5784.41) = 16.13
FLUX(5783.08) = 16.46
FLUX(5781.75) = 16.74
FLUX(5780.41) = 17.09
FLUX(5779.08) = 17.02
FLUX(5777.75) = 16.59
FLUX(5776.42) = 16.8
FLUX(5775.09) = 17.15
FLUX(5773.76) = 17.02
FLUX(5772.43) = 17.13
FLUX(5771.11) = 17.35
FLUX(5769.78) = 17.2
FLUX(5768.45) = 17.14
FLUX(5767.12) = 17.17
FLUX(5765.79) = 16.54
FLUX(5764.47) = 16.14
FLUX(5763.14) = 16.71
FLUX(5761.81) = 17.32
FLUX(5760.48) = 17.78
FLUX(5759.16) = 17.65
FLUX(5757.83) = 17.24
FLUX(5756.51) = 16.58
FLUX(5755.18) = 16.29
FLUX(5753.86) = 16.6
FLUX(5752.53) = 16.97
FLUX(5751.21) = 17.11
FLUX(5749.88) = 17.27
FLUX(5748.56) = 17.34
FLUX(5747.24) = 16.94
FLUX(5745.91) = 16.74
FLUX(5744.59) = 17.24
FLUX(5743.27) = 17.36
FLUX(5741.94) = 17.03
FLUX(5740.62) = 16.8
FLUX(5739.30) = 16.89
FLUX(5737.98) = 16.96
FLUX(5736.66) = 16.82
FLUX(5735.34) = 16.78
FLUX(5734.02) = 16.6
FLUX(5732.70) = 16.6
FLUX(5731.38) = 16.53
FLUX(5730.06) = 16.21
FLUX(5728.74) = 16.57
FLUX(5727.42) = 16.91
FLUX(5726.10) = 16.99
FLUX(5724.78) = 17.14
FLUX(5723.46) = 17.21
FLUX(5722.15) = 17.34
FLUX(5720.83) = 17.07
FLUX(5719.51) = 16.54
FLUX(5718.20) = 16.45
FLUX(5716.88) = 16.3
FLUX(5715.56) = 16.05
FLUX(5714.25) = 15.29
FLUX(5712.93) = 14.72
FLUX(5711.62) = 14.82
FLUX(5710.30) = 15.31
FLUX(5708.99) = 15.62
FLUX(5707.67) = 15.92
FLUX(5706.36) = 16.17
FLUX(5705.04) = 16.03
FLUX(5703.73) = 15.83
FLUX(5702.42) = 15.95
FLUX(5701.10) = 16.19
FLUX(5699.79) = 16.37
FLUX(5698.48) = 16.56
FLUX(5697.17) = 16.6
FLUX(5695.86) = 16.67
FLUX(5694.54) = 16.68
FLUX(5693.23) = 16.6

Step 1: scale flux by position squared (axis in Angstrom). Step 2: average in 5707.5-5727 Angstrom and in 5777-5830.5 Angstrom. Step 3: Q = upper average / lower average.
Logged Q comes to 1.07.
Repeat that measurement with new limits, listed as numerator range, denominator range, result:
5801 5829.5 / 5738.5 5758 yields 1.03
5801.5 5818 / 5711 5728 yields 1.07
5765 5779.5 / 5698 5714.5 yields 1.11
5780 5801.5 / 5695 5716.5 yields 1.07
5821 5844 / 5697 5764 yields 1.07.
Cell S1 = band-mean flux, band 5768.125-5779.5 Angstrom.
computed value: 17.1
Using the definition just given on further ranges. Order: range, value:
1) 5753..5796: 16.7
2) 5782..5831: 16.8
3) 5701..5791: 16.6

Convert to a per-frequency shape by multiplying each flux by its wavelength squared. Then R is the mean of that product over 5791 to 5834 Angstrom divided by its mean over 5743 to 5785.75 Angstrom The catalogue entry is 1.02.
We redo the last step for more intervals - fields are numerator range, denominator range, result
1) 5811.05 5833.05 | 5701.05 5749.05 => 1.07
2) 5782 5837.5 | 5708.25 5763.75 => 1.04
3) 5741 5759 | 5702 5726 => 1.07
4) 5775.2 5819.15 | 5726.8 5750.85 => 1.01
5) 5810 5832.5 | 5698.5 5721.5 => 1.11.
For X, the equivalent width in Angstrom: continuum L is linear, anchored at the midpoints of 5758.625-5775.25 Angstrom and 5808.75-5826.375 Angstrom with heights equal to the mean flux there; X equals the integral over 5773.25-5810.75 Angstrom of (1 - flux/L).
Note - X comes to 0.71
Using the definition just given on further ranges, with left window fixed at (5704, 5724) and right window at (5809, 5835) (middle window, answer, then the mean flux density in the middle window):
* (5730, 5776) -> -1.54 Angstrom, 17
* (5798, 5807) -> -0.16 Angstrom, 17.1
